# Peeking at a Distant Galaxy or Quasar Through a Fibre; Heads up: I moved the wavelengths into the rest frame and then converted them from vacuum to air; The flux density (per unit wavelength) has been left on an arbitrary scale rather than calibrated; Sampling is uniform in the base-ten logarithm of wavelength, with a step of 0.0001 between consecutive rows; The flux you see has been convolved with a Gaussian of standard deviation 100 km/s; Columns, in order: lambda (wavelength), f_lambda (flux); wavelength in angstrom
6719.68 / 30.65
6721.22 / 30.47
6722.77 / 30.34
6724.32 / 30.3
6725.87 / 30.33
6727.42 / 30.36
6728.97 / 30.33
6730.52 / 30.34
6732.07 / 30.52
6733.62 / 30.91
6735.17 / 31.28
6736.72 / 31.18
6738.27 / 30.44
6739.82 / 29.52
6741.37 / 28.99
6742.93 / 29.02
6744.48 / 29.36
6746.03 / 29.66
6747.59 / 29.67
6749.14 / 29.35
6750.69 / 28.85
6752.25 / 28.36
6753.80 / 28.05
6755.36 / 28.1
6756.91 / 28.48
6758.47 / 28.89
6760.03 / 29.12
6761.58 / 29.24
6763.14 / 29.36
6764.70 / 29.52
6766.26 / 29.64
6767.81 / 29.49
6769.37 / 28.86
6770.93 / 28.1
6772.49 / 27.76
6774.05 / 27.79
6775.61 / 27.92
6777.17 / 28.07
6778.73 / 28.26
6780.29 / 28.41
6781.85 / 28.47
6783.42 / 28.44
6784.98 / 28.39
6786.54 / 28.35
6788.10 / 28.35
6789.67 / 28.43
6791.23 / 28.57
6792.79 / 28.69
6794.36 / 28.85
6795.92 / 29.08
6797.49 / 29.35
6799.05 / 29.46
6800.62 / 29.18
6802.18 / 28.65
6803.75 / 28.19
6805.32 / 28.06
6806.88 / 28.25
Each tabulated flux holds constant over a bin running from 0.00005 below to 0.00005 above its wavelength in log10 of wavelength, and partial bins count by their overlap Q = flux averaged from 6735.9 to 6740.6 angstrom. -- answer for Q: 30.4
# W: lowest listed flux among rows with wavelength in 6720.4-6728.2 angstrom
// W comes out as 30.3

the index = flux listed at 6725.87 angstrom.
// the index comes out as 30.33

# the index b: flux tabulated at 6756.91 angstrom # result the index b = 28.48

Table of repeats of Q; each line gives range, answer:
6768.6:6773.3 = 28.2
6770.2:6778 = 27.9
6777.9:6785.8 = 28.4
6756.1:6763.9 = 29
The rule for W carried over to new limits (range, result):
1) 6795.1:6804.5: 28.19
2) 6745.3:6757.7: 28.05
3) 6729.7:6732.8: 30.34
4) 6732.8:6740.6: 29.52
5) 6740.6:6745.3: 28.99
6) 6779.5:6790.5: 28.35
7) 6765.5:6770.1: 28.86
